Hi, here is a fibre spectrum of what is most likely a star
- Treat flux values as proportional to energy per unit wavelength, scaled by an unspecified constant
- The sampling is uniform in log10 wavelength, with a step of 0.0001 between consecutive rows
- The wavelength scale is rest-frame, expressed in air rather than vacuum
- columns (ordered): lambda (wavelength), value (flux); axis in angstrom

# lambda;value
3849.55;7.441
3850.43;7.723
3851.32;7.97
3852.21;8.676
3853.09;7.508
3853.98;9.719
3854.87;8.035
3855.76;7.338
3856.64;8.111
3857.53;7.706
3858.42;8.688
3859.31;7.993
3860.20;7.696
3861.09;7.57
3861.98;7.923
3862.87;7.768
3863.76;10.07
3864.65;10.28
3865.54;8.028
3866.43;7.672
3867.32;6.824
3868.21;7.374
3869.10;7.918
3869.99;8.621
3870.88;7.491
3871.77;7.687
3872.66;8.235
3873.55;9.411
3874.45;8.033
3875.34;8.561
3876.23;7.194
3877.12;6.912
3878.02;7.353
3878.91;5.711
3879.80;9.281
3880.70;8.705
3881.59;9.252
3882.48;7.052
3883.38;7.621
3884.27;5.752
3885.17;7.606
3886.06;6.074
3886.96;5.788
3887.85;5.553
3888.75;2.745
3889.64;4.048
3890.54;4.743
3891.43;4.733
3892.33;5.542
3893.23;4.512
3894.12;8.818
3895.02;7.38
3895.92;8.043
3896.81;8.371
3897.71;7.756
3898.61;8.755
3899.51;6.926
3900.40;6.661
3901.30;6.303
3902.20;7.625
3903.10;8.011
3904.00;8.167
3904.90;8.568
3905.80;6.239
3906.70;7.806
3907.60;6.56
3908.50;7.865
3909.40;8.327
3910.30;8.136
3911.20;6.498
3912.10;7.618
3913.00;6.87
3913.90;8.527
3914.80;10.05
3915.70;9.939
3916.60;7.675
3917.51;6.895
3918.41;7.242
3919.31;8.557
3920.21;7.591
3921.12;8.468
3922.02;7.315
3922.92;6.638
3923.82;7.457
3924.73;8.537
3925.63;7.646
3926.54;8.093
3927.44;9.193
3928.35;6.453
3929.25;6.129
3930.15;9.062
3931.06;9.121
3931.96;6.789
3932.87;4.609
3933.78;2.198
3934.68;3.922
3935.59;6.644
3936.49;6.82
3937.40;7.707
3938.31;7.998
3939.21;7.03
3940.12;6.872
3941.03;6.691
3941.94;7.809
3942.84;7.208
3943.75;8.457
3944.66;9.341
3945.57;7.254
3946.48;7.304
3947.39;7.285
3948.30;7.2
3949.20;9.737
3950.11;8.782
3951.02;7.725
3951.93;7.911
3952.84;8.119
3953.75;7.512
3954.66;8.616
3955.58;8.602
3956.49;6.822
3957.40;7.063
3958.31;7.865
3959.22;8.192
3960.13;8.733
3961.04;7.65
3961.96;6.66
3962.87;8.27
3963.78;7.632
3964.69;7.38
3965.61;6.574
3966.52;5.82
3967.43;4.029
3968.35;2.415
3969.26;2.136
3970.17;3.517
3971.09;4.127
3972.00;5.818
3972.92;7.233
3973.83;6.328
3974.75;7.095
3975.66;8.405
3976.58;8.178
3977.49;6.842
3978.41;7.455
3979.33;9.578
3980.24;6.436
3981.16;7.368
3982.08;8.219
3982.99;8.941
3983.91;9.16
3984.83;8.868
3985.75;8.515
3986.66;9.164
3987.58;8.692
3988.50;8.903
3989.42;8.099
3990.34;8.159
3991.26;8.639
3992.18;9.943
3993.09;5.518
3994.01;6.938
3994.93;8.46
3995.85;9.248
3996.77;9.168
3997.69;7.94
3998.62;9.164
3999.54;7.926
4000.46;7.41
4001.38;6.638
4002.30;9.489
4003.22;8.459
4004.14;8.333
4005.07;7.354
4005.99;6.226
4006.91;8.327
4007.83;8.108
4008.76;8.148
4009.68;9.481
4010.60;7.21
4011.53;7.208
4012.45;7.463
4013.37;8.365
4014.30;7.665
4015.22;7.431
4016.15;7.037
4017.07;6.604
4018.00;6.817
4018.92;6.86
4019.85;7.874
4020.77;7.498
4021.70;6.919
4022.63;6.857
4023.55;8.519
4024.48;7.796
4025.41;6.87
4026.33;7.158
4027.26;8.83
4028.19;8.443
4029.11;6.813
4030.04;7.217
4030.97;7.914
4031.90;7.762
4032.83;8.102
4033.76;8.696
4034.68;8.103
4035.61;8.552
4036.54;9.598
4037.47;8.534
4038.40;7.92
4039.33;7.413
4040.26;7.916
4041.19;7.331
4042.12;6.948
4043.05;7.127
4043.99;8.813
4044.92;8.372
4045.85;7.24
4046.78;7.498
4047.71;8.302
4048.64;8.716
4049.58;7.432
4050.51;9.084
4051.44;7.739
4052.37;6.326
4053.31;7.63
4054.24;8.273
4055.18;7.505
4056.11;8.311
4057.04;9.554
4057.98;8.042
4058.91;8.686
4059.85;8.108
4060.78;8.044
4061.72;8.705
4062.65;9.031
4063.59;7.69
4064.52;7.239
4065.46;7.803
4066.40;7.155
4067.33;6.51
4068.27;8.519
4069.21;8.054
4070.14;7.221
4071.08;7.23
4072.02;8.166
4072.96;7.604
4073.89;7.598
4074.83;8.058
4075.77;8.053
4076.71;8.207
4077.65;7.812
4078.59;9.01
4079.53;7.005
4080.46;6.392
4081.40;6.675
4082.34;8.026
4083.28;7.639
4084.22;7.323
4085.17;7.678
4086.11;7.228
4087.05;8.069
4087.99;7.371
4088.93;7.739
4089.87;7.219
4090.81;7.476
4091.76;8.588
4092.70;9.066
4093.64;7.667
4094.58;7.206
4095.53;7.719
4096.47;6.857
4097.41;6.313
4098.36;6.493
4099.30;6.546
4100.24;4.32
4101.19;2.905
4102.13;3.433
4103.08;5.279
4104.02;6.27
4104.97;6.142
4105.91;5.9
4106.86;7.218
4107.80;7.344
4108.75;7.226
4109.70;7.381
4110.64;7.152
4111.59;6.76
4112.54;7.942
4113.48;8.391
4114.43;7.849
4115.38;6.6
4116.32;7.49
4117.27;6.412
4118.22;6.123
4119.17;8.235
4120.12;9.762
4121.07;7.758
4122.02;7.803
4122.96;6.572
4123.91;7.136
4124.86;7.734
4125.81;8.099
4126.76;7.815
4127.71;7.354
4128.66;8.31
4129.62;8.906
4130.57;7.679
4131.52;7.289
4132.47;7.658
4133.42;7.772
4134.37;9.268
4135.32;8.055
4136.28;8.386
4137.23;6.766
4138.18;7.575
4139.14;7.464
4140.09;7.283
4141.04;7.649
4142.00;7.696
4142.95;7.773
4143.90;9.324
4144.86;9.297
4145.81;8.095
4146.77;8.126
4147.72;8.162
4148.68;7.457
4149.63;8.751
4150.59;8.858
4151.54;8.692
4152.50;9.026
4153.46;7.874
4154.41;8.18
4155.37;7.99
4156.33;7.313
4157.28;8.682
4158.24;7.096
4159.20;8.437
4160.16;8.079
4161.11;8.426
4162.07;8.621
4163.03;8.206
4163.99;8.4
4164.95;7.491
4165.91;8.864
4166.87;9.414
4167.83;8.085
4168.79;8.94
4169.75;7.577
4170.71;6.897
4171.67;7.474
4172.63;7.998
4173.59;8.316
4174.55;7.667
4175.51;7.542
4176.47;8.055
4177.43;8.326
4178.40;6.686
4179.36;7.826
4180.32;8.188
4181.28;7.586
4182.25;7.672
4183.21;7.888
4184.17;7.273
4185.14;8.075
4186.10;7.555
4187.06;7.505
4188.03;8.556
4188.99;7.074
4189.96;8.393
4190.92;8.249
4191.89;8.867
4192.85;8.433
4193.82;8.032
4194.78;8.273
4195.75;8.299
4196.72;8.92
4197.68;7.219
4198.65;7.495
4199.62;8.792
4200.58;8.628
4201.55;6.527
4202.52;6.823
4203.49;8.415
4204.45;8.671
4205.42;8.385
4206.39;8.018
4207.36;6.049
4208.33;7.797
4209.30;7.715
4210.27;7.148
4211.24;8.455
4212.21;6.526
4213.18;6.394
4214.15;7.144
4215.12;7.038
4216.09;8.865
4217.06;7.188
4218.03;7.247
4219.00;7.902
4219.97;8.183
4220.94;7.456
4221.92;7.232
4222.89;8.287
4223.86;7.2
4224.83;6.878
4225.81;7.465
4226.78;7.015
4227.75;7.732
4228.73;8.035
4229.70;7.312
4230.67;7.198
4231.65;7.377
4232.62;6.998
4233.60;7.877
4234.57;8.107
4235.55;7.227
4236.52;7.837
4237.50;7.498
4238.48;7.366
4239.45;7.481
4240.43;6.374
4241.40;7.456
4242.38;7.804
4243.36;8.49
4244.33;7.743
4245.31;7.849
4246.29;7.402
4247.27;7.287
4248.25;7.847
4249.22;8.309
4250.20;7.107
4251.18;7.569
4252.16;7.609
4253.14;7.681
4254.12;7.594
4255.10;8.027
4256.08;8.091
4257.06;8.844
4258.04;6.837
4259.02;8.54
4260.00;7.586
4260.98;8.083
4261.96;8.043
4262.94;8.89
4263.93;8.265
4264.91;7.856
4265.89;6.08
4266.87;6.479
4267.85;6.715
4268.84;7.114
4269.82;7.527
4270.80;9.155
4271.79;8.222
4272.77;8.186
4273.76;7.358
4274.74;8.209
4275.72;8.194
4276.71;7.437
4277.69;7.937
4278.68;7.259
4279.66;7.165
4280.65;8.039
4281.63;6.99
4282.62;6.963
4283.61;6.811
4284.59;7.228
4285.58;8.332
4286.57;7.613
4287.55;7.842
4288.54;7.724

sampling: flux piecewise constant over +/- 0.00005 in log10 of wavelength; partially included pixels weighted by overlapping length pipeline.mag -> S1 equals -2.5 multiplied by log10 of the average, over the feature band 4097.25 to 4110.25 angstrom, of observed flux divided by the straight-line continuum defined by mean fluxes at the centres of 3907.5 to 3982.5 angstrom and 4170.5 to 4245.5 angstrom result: 0.26 mag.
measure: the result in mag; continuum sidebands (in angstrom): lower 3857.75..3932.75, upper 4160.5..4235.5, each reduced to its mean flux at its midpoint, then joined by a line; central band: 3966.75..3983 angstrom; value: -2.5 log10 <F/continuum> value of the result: 0.21 mag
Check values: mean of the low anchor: 7.51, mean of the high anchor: 7.79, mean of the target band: 6.26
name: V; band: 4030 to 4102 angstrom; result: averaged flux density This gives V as 7.67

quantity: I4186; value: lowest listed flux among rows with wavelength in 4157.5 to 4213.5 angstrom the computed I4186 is 6.049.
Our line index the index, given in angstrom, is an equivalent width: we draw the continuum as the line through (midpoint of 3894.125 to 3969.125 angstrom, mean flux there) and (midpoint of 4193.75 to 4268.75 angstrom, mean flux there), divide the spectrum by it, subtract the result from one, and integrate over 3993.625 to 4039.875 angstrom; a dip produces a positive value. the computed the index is -2.3 angstrom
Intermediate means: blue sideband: 7.43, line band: 7.86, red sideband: 7.63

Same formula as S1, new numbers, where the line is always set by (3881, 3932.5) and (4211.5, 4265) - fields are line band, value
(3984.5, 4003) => -0.13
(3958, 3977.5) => 0.15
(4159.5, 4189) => -0.06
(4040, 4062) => -0.08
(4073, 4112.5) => 0.06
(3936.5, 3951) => -0.06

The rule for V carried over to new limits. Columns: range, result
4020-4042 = 7.85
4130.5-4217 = 7.95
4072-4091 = 7.63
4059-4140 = 7.41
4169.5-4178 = 7.76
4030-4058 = 8.01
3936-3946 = 7.56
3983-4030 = 7.94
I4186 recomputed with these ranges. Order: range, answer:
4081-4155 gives 2.905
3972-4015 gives 5.518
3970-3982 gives 3.517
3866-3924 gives 2.745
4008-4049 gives 6.604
